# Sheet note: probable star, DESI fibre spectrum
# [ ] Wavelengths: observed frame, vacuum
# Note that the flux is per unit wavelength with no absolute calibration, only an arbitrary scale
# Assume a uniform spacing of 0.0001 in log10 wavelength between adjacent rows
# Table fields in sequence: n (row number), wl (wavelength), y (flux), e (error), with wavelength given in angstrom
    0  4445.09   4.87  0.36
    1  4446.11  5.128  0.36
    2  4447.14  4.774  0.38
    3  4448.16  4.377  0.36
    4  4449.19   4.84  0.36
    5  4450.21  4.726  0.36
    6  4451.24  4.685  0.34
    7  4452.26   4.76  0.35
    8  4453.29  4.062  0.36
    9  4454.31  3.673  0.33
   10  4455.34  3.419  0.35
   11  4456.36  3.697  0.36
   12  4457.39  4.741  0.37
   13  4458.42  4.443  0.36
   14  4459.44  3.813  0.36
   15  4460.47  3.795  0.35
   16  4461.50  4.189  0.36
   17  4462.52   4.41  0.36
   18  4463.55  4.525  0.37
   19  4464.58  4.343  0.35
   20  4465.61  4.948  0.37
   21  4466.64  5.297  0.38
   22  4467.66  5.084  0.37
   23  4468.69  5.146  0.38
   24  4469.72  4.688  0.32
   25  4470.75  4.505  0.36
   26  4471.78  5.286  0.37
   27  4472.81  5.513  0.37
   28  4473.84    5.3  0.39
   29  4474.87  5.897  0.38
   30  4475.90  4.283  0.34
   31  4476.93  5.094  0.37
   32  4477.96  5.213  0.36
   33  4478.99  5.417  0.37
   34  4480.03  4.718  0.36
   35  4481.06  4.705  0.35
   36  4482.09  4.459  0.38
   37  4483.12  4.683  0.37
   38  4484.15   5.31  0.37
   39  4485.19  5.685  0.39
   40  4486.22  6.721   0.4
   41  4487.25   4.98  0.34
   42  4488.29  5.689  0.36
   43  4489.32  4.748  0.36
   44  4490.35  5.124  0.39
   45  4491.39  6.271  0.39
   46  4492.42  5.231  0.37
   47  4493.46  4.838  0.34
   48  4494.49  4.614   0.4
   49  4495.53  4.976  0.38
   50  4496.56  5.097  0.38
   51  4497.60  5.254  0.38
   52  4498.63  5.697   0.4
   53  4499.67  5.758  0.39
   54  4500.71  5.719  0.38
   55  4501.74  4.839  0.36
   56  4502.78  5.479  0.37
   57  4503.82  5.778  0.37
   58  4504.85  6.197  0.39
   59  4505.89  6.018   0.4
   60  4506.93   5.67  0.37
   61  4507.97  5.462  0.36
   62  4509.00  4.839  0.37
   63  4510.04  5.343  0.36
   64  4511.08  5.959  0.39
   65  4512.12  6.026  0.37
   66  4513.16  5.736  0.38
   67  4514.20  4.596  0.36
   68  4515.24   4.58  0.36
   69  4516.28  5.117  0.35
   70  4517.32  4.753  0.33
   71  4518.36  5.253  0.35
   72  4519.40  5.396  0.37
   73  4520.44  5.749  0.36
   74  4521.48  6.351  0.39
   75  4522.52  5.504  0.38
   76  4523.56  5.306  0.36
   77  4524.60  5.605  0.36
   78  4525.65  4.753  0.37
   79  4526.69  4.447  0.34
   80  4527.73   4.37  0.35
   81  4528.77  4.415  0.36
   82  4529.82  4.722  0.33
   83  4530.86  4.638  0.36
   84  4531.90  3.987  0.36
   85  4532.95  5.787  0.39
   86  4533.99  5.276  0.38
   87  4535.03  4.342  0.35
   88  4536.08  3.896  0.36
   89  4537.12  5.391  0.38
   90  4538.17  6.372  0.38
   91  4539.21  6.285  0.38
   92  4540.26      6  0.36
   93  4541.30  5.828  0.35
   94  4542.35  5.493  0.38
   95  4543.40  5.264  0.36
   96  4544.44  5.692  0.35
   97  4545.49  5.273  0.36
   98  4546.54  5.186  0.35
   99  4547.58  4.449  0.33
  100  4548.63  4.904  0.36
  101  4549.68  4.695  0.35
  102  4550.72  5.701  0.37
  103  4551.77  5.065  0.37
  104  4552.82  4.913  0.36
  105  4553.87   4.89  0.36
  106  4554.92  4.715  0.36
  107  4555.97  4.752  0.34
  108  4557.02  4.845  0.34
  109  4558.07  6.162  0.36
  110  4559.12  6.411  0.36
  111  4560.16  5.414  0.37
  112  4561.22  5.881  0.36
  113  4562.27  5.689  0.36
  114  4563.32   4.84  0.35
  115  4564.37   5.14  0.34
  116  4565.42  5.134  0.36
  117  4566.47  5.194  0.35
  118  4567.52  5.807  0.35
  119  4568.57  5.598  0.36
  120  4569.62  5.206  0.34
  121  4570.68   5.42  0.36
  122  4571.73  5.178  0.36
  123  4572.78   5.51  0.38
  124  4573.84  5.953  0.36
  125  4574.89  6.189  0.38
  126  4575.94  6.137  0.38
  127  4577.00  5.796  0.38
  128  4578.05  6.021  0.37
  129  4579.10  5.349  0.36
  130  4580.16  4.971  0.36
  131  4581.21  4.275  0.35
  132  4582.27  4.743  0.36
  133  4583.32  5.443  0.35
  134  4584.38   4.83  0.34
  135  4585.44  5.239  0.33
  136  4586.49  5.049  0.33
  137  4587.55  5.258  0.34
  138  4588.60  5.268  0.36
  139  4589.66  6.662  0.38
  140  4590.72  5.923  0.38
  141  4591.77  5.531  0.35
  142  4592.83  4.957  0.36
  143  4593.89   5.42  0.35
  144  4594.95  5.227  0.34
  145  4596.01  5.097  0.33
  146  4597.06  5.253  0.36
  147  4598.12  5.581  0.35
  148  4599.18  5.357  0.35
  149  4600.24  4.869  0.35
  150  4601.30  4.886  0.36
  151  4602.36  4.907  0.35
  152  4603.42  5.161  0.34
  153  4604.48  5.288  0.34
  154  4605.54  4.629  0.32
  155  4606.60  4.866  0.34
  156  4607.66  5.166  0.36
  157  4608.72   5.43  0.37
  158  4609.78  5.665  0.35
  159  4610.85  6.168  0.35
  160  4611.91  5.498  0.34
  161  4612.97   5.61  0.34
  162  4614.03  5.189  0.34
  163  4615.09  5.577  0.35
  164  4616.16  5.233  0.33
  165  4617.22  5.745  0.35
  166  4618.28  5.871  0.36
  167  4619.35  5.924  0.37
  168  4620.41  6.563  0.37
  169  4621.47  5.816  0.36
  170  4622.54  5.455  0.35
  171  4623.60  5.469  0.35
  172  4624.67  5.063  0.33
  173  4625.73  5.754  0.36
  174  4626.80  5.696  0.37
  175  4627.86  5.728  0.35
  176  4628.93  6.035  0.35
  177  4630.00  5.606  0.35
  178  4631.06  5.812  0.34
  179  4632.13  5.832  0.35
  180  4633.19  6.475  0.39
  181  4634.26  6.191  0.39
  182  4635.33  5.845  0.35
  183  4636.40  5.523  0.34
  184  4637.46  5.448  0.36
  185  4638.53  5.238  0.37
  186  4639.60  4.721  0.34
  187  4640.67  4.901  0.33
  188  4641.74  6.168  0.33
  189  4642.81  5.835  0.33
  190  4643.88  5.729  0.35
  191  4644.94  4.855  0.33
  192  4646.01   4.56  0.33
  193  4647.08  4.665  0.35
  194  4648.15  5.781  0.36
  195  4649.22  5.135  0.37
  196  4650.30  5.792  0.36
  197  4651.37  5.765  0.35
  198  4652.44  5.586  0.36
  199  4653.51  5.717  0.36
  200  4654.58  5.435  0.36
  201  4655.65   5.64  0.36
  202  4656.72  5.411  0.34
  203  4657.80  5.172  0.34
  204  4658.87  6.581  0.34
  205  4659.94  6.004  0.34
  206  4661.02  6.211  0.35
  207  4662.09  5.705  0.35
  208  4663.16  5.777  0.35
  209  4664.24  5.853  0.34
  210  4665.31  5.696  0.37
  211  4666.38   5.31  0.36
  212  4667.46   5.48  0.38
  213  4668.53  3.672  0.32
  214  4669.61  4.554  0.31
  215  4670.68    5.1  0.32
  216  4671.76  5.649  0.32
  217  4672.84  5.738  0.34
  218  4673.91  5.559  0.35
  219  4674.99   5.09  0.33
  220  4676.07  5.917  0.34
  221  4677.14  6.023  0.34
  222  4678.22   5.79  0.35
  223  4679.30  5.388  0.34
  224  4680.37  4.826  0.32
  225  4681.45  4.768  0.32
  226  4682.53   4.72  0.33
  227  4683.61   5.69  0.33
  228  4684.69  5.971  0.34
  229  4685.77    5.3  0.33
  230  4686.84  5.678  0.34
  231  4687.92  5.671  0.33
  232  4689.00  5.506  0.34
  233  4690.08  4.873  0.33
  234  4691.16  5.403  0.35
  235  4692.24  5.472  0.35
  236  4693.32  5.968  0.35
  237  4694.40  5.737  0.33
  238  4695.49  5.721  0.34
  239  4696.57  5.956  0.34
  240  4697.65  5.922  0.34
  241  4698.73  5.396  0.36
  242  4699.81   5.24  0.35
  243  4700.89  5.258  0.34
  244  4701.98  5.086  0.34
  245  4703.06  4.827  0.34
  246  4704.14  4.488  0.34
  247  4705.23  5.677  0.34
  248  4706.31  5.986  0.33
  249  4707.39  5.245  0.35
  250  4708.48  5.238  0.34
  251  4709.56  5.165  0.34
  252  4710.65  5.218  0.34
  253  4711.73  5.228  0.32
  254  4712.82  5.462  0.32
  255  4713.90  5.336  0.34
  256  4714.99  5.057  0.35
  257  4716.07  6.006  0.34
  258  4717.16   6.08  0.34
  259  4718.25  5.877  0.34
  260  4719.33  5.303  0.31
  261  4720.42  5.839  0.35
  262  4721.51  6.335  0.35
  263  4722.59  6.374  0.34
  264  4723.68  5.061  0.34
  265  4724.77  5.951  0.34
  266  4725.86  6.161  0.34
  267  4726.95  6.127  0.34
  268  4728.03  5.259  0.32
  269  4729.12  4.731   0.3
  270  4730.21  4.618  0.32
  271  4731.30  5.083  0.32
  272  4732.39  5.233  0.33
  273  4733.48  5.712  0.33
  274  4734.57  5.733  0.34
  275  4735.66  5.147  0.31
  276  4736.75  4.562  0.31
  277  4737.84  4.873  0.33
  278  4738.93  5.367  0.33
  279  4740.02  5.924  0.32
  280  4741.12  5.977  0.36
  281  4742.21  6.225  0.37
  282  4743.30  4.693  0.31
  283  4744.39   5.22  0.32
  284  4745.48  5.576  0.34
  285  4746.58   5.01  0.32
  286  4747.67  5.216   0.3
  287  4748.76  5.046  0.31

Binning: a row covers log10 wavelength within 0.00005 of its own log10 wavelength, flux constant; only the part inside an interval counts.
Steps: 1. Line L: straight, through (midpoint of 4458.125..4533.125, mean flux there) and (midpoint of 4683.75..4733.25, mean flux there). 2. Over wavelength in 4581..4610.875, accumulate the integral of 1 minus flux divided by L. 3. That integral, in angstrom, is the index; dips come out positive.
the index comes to 0.3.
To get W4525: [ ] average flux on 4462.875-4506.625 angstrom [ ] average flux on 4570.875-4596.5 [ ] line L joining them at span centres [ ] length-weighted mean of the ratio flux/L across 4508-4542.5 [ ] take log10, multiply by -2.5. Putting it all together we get 0.02 mag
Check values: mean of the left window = 5.22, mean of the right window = 5.42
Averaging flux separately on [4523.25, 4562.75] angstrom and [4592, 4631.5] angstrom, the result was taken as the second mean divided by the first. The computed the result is 1.05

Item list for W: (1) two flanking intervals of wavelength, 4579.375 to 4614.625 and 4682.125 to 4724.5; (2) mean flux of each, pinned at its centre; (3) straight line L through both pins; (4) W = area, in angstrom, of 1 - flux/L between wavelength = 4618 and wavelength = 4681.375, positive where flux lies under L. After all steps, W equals -2.09 angstrom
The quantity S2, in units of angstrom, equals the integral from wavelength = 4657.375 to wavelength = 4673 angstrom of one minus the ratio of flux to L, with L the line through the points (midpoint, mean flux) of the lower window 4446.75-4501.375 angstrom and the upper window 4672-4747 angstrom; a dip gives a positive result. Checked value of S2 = -0.4 angstrom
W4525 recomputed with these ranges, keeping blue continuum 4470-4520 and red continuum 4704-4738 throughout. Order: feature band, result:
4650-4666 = -0.07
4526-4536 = 0.15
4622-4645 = -0.05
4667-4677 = 0.04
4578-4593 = 0.01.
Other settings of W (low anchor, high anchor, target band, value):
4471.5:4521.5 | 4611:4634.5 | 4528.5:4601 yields 3.2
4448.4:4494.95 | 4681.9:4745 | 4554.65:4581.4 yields -2.0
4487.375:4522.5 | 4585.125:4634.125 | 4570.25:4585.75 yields 0.2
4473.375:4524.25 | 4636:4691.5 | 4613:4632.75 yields -1.0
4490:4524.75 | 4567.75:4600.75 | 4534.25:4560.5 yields 0.6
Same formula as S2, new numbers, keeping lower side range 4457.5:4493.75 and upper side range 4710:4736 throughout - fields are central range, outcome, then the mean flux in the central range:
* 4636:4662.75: -0.7 angstrom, 5.51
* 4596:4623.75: -0.7 angstrom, 5.42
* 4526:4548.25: 0.1 angstrom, 5.1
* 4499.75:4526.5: -2.0 angstrom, 5.43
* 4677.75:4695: 0.1 angstrom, 5.42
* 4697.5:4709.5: 0.5 angstrom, 5.28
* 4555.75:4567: -0.5 angstrom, 5.43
